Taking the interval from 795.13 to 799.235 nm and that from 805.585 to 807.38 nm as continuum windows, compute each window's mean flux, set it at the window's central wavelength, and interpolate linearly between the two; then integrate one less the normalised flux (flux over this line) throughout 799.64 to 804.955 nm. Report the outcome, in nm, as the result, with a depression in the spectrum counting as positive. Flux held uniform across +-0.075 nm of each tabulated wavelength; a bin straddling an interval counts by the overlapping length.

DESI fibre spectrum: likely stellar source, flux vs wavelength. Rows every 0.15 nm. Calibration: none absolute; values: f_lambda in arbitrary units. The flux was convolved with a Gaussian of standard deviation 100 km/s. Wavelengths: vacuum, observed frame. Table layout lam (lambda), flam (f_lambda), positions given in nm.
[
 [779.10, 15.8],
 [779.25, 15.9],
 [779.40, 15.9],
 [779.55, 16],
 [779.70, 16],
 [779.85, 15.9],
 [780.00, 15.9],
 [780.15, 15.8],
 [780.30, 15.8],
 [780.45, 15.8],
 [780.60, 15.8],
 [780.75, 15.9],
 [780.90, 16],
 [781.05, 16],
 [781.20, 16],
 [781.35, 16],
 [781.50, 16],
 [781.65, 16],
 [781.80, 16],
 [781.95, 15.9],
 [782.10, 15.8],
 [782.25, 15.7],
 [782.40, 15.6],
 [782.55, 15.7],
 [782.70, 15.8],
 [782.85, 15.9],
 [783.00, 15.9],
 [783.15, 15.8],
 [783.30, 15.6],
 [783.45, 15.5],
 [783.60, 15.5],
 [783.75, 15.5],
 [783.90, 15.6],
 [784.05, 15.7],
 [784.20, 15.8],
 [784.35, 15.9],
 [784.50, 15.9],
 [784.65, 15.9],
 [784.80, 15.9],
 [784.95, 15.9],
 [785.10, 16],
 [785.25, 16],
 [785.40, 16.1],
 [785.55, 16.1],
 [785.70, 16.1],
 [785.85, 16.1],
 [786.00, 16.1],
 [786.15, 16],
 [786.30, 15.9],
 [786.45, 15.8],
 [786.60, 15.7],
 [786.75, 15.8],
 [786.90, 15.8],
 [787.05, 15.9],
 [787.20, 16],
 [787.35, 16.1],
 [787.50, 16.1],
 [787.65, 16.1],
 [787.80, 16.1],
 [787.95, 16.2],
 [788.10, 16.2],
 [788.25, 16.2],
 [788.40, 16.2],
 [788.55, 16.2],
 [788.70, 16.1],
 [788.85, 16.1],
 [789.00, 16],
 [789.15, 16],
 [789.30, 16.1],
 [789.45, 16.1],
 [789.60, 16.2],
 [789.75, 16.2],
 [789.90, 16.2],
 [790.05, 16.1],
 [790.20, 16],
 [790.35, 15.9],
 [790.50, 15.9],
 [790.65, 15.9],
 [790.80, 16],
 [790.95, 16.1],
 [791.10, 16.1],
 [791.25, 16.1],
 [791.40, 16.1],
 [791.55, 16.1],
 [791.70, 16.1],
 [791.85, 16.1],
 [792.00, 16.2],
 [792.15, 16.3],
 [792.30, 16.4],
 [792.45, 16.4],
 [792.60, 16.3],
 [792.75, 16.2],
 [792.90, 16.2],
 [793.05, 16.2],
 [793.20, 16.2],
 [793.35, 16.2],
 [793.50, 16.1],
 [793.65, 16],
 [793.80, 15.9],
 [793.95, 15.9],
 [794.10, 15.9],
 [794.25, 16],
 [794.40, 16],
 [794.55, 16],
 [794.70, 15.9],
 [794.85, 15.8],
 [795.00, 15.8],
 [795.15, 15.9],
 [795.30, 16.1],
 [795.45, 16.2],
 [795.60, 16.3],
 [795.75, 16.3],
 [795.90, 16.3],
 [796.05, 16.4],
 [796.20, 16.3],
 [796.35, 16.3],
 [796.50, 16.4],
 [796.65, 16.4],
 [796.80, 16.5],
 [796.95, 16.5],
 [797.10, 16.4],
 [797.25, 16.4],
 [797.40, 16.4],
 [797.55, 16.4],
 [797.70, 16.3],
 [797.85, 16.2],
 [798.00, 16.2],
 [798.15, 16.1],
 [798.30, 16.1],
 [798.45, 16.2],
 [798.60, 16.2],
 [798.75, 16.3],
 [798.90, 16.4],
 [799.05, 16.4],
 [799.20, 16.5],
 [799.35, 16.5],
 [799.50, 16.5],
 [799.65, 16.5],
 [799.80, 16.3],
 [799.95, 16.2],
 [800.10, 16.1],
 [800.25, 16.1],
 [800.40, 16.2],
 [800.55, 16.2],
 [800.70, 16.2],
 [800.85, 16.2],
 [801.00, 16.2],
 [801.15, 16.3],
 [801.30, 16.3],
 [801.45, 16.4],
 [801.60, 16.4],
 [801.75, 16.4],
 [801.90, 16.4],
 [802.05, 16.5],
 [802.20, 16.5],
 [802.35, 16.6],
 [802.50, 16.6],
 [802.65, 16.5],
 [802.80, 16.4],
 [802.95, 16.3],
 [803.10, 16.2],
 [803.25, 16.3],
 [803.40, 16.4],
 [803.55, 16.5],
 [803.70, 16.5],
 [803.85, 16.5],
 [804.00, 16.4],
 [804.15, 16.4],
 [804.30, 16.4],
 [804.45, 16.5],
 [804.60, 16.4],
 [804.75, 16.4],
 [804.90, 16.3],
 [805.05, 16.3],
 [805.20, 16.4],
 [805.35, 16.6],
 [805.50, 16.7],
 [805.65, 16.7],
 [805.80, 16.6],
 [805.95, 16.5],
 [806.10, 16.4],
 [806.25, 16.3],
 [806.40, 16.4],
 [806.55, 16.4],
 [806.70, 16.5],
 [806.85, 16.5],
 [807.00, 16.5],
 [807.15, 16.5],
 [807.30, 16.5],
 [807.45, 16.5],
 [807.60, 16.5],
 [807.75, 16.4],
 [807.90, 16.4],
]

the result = 0.014 nm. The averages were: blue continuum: 16.3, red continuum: 16.5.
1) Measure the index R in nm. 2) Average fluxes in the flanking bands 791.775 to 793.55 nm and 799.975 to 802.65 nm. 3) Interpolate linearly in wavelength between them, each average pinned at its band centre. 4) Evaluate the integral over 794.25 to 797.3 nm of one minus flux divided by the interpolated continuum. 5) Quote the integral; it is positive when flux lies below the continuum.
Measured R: 0.01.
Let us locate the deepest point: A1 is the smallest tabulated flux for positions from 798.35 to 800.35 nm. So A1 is 16.1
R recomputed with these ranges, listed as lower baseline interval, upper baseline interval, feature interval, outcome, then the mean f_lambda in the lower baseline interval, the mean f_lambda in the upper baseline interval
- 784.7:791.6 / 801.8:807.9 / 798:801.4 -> 0.01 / 16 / 16.5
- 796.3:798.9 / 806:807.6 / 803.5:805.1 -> 0.00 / 16.3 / 16.5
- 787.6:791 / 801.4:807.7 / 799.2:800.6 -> 0.00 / 16.1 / 16.5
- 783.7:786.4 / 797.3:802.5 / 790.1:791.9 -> 0.01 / 15.9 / 16.3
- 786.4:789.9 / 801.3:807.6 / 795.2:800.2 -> -0.01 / 16.1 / 16.4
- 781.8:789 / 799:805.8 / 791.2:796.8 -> 0.00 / 15.9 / 16.4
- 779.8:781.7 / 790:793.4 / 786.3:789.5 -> 0.00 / 15.9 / 16.1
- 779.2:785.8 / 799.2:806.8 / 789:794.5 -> 0.00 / 15.9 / 16.4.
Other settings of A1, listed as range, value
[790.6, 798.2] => 15.8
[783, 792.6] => 15.5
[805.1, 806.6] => 16.3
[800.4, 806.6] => 16.2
